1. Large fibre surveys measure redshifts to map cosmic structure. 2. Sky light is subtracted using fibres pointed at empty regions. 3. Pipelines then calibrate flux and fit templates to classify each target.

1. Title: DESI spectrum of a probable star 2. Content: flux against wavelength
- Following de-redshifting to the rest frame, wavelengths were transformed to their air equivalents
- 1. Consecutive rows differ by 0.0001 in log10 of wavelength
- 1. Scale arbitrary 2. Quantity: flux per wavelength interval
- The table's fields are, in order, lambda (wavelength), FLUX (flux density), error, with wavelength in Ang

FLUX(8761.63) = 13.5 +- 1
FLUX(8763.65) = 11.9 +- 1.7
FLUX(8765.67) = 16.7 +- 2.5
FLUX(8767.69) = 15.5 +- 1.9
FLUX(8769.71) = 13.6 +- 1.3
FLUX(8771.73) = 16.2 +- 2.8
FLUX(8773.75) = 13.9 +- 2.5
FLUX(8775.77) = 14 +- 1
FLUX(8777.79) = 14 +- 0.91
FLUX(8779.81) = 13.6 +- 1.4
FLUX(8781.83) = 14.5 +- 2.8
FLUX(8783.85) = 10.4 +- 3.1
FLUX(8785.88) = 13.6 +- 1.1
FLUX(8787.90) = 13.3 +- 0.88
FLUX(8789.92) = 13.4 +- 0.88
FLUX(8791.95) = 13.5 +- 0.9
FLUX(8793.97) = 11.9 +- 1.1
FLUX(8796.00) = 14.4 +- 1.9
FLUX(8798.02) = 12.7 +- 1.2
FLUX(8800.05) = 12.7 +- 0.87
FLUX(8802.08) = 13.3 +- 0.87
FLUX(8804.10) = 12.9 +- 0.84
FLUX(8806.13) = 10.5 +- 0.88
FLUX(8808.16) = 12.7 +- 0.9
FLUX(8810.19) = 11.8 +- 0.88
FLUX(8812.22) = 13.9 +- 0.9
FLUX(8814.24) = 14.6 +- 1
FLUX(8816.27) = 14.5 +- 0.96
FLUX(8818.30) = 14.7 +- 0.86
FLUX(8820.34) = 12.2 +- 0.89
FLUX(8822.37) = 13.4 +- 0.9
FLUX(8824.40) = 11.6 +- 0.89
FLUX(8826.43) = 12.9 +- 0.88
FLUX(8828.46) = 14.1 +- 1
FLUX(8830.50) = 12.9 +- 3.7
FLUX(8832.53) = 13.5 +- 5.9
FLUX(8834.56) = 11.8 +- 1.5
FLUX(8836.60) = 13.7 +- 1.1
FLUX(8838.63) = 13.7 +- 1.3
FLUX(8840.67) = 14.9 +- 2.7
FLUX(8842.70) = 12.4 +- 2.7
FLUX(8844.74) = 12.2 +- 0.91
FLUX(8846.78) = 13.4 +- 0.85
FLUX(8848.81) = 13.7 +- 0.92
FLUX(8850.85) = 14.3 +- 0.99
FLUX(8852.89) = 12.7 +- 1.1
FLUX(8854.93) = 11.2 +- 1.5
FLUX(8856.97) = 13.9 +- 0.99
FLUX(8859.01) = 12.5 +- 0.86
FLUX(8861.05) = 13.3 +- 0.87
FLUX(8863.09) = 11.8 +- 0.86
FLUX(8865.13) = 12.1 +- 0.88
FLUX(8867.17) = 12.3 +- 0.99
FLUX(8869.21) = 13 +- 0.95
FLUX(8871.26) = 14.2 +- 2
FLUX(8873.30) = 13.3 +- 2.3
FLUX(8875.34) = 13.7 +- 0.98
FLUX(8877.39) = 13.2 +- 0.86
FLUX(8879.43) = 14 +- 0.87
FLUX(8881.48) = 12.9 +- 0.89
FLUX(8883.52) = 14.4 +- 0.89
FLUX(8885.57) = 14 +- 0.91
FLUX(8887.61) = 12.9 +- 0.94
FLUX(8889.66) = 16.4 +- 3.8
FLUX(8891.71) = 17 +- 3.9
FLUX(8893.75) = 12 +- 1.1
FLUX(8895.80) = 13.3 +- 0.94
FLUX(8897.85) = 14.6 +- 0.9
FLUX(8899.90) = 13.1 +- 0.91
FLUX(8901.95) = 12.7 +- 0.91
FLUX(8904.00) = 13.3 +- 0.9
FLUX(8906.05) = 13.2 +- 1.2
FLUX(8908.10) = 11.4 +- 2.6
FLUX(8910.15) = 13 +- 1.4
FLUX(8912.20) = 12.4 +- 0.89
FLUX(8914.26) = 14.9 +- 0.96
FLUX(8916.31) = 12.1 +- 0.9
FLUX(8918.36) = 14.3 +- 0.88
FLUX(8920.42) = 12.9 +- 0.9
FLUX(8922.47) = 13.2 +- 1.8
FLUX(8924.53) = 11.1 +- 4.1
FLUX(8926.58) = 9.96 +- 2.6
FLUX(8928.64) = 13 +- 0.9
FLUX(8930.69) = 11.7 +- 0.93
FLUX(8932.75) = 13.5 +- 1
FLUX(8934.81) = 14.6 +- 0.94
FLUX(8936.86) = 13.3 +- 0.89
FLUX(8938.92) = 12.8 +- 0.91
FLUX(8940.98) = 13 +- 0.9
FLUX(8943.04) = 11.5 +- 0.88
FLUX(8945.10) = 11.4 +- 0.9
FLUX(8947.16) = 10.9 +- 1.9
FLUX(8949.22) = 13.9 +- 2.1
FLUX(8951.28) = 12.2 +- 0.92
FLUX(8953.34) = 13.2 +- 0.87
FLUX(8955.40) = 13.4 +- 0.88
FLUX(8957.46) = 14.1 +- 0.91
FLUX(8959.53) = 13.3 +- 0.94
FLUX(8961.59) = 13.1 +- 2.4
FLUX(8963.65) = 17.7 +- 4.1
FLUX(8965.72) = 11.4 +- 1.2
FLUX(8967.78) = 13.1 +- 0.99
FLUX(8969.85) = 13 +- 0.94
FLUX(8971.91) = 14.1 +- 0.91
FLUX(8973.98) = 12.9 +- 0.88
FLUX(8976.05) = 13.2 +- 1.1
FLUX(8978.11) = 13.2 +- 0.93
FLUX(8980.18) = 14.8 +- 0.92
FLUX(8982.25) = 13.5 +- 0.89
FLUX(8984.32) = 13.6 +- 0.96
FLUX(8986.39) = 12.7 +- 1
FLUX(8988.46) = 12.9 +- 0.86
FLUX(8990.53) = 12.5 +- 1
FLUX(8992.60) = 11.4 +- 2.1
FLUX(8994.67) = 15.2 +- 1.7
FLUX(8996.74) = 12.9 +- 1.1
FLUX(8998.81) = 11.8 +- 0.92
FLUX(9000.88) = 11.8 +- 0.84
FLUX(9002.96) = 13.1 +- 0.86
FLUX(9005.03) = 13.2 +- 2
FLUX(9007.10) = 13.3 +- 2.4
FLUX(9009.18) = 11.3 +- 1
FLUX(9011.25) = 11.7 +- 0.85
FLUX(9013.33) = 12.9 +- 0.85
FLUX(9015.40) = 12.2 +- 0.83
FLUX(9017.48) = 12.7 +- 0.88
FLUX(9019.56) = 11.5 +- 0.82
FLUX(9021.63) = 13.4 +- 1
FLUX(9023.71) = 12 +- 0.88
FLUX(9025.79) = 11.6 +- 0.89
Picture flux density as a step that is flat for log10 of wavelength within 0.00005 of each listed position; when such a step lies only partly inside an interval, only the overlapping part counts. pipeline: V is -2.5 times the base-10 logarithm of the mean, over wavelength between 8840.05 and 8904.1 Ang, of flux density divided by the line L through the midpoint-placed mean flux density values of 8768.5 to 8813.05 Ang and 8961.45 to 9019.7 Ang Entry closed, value -0.02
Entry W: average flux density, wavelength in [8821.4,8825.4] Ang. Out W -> 12.5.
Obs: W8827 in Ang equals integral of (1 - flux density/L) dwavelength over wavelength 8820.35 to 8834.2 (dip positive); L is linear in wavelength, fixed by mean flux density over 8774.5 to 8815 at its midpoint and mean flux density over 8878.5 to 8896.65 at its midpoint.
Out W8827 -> 0.5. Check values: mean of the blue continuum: 13.1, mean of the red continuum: 14.1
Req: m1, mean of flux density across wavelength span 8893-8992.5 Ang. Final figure 13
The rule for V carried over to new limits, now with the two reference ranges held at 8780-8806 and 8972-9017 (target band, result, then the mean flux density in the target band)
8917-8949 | 0.03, 12.5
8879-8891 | -0.10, 14.2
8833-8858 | -0.02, 13.2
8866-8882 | -0.03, 13.3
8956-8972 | -0.07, 13.7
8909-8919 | -0.03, 13.3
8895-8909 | -0.01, 13.1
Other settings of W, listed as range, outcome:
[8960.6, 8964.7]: 15.4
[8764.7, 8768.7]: 16.1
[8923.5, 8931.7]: 11.4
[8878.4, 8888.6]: 13.7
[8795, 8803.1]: 13.3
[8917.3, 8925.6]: 12.9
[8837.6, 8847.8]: 13.3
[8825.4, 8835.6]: 13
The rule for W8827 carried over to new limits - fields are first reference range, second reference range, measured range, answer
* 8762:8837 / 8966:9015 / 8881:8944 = -0.3 Ang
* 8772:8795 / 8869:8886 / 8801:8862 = 1.8 Ang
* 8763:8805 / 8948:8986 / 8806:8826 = 0.8 Ang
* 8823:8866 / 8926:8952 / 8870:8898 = -2.6 Ang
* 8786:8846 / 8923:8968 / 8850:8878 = 0.1 Ang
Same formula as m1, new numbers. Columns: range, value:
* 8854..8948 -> 13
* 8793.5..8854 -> 13.1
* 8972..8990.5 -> 13.3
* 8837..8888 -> 13.2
